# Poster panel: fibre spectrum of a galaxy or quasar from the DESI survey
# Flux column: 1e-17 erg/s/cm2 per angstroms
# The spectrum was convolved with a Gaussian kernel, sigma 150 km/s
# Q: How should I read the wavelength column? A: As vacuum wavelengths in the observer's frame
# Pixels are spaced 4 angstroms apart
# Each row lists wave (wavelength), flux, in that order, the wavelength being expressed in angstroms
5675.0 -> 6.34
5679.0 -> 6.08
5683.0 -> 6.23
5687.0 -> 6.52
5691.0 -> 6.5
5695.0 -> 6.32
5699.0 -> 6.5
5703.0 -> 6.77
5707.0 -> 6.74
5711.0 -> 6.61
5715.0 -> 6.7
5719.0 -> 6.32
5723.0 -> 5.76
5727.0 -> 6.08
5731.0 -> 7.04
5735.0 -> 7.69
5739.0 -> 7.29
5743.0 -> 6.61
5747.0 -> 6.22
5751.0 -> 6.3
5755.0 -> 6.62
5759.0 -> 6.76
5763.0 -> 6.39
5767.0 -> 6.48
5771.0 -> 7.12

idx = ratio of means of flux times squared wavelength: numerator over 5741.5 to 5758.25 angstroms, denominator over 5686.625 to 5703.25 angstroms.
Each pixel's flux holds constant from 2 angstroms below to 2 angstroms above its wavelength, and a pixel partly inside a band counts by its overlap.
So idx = 1.01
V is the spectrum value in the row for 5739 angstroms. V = 7.29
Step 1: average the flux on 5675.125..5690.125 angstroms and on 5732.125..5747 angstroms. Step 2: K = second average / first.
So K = 1.1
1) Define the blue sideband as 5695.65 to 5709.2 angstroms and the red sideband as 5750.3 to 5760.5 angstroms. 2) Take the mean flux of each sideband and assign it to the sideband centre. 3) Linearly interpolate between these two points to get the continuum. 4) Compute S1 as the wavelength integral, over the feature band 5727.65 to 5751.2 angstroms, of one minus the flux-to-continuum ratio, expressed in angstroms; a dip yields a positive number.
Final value -0.9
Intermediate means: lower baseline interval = 6.63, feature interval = 6.86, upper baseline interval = 6.58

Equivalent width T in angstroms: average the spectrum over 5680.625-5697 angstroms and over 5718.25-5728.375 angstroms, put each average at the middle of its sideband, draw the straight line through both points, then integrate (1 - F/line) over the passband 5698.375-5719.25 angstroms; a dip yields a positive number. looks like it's -1.6 angstroms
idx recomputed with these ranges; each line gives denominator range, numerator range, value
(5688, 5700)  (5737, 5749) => 1.06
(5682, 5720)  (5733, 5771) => 1.05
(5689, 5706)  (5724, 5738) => 1.06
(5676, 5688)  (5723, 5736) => 1.09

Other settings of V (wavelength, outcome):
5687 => 6.52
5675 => 6.34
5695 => 6.32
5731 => 7.04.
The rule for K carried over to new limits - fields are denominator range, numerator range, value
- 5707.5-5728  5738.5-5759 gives 1.04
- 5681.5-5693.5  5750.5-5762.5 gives 1.02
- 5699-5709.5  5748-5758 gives 0.97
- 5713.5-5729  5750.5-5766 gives 1.05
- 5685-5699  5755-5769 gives 1.02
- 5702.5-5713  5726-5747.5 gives 1.03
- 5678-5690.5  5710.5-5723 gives 1.01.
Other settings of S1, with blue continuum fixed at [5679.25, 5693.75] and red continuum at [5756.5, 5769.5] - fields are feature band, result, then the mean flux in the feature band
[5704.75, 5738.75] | -1.00 angstroms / 6.65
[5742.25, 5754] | 0.28 angstroms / 6.37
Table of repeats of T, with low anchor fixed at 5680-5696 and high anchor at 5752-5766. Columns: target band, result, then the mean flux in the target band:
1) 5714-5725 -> 0.41 angstroms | 6.22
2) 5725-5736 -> -0.64 angstroms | 6.87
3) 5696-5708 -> -0.41 angstroms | 6.64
